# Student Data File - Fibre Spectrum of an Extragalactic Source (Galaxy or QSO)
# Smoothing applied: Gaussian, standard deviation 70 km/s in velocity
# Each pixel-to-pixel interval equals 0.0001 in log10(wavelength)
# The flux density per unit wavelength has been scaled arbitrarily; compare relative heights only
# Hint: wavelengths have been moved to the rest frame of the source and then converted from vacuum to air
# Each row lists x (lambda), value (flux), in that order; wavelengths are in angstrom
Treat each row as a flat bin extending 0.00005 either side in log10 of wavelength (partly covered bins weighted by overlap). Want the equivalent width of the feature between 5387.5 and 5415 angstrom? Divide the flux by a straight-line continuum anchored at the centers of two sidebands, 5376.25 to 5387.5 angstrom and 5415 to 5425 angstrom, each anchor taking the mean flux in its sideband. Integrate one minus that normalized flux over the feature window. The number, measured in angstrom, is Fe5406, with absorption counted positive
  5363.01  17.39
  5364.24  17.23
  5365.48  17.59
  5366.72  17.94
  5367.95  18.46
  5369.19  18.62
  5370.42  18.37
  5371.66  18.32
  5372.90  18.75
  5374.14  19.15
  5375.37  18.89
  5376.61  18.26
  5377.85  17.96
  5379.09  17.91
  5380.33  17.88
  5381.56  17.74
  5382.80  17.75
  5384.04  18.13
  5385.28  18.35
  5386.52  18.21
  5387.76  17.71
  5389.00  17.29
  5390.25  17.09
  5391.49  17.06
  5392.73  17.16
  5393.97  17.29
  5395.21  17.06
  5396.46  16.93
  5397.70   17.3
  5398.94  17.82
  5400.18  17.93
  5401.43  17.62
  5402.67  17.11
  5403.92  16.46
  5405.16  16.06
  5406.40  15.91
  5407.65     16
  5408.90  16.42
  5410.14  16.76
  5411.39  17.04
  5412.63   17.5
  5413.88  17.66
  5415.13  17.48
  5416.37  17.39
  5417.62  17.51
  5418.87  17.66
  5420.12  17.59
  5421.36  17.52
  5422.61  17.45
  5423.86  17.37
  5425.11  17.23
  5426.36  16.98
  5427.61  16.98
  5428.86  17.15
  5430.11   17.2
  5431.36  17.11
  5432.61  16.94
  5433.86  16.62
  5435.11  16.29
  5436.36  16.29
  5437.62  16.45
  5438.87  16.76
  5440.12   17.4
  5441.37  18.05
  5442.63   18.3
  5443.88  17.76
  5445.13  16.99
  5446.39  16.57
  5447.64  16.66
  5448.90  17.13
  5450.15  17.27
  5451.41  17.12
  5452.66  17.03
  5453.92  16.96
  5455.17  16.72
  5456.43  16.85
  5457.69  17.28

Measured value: 1.1 angstrom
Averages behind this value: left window 18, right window 17.5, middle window 17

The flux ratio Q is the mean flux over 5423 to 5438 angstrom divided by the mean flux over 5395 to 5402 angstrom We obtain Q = 1.0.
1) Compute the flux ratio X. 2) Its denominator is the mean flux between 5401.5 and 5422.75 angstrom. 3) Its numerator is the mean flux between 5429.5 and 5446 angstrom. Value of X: 1.00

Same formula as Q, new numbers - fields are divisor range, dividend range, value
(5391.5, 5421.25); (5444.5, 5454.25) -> 0.99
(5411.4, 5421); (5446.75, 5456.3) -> 0.97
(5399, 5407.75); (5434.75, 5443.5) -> 1.02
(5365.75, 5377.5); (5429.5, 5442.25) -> 0.92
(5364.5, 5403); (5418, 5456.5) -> 0.96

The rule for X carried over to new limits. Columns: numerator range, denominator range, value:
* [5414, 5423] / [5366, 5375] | 0.95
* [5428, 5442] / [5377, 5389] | 0.94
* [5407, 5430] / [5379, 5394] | 0.97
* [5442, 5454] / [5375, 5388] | 0.95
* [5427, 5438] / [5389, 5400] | 0.97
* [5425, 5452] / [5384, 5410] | 0.99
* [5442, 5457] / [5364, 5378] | 0.93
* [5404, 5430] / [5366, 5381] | 0.93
